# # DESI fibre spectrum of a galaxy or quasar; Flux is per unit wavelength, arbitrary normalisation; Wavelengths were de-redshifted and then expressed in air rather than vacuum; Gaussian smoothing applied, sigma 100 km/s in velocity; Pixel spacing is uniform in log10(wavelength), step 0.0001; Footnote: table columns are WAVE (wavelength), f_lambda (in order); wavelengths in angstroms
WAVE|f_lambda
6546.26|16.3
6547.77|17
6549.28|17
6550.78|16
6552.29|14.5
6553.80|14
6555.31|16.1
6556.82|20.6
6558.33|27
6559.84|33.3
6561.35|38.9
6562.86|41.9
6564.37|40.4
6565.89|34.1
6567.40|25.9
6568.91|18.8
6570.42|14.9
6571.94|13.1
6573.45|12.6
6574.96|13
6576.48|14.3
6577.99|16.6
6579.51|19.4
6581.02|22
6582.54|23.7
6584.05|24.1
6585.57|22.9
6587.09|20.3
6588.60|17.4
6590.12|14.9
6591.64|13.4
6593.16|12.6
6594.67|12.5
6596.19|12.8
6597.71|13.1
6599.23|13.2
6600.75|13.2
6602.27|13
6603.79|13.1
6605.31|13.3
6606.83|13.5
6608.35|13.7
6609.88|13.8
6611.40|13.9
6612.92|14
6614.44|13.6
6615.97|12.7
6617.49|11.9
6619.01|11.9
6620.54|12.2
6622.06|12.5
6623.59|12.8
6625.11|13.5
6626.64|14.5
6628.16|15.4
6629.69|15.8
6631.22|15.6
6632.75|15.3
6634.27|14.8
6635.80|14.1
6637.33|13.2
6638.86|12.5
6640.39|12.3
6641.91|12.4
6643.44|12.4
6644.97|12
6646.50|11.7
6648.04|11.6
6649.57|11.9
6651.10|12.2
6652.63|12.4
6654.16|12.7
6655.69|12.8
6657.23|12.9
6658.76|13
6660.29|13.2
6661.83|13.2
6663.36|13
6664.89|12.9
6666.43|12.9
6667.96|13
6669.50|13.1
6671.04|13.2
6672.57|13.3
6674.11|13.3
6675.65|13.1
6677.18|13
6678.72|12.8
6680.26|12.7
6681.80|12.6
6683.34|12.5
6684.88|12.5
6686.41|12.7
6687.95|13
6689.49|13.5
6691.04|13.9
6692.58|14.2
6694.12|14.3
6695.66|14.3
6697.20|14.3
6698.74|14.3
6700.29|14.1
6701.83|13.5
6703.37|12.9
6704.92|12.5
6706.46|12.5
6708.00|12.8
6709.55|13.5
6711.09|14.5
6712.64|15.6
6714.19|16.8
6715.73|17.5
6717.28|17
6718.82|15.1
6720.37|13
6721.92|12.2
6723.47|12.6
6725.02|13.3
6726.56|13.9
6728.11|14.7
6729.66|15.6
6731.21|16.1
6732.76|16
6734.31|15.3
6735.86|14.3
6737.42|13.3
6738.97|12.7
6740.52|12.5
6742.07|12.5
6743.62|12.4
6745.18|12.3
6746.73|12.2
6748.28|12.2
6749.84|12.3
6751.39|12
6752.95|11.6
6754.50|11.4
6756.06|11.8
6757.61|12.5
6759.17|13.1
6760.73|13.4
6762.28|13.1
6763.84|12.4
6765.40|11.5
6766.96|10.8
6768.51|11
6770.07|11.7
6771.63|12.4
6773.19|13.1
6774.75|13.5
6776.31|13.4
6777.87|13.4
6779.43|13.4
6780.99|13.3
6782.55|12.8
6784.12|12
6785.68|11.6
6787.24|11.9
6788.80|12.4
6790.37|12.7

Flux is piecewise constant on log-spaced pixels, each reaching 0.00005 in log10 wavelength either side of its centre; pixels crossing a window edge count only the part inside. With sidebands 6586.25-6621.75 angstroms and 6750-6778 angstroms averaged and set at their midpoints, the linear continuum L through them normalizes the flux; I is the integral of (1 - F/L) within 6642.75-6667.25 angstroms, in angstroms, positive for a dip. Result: 1.25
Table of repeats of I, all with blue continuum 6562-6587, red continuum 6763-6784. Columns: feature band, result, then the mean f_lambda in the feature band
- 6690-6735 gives 3.3 angstroms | 14.3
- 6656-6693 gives 9.2 angstroms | 13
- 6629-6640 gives 2.8 angstroms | 14.4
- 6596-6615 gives 6.8 angstroms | 13.4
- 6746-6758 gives 1.4 angstroms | 12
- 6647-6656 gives 3.1 angstroms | 12.2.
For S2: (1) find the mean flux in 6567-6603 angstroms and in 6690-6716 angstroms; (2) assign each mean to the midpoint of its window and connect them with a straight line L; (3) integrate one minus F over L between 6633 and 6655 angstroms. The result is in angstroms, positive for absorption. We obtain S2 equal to 3.8 angstroms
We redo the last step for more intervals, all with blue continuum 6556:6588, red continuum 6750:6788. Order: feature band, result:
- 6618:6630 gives 4.2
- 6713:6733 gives 0.2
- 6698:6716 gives 2.0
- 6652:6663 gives 3.4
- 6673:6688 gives 4.0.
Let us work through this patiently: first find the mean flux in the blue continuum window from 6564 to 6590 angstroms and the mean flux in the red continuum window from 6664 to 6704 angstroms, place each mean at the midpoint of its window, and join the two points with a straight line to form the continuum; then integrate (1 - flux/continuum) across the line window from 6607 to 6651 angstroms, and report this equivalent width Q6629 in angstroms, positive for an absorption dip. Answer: 9.5 angstroms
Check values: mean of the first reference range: 20.4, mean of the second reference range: 13.3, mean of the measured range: 13.3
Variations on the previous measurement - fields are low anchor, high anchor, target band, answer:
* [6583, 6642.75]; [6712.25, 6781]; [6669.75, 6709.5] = 1.3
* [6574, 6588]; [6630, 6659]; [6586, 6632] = 7.4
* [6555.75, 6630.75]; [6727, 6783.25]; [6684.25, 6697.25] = 1.1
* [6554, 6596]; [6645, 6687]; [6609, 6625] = 4.1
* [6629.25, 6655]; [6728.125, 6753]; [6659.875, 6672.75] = 0.1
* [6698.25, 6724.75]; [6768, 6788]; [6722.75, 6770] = 1.4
